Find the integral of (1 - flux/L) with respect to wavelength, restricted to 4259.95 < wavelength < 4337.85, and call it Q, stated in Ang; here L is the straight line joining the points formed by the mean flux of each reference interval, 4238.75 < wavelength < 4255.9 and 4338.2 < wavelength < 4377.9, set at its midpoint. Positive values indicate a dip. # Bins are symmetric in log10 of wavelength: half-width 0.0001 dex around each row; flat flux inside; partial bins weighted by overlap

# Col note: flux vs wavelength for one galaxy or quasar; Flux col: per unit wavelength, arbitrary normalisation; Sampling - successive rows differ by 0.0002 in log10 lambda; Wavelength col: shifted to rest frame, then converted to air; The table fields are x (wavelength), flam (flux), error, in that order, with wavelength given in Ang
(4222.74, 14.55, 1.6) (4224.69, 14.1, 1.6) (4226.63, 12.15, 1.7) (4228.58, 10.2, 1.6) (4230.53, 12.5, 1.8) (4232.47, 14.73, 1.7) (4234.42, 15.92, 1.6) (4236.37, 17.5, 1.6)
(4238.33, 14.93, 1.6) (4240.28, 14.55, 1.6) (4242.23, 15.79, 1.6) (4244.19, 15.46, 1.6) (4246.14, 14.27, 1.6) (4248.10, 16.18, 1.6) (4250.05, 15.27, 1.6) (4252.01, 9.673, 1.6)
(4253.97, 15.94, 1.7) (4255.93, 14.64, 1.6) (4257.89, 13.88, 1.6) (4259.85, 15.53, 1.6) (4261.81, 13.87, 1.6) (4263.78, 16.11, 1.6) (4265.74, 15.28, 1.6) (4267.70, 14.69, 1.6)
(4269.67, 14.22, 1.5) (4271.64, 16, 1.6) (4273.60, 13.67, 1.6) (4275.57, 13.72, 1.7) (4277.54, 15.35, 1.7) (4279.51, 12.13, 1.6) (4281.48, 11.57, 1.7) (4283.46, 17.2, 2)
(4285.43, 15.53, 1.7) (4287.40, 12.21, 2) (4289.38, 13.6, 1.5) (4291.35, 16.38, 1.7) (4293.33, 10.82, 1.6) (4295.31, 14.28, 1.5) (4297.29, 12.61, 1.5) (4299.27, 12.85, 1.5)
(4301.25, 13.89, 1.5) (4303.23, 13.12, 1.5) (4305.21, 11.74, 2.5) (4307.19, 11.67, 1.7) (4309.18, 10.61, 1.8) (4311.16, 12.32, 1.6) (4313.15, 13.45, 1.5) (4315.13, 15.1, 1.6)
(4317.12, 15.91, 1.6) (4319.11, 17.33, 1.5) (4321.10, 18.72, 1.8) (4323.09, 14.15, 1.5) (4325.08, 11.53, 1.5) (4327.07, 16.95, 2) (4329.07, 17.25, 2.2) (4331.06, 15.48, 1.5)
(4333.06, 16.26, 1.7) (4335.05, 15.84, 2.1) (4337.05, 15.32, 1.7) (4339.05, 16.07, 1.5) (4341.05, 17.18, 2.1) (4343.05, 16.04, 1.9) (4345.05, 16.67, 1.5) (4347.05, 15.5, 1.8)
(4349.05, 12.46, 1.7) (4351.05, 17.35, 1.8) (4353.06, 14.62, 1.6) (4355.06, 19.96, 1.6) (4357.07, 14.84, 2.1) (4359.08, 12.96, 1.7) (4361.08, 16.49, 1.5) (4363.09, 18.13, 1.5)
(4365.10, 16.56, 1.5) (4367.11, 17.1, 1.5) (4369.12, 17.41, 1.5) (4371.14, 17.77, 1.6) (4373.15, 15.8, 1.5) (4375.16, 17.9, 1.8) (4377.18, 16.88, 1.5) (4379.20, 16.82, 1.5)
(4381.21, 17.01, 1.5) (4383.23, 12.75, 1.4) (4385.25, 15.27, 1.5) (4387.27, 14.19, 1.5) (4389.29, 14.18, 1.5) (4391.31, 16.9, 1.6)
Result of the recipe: 5.6 Ang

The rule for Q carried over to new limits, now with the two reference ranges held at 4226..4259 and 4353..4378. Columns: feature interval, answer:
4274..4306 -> 3.5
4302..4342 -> 2.8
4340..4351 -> 0.4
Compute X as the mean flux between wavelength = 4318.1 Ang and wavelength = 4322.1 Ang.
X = 18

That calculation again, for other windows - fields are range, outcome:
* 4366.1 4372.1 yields 17.4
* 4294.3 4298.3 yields 13.4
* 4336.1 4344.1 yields 16.2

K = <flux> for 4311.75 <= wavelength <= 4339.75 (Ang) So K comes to 15.6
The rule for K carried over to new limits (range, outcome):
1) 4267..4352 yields 14.5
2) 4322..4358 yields 15.8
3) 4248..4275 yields 14.6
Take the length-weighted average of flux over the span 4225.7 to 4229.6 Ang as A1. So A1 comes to 11.2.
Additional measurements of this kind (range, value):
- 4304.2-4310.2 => 11.4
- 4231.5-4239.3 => 15.8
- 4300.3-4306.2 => 12.9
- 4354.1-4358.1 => 17.3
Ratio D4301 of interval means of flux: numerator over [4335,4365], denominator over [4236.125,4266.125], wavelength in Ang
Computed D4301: 1.08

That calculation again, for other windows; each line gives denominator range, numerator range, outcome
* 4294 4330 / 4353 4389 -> 1.16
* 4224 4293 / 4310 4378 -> 1.11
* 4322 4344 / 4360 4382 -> 1.09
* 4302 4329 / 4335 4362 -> 1.12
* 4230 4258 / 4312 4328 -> 1.04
